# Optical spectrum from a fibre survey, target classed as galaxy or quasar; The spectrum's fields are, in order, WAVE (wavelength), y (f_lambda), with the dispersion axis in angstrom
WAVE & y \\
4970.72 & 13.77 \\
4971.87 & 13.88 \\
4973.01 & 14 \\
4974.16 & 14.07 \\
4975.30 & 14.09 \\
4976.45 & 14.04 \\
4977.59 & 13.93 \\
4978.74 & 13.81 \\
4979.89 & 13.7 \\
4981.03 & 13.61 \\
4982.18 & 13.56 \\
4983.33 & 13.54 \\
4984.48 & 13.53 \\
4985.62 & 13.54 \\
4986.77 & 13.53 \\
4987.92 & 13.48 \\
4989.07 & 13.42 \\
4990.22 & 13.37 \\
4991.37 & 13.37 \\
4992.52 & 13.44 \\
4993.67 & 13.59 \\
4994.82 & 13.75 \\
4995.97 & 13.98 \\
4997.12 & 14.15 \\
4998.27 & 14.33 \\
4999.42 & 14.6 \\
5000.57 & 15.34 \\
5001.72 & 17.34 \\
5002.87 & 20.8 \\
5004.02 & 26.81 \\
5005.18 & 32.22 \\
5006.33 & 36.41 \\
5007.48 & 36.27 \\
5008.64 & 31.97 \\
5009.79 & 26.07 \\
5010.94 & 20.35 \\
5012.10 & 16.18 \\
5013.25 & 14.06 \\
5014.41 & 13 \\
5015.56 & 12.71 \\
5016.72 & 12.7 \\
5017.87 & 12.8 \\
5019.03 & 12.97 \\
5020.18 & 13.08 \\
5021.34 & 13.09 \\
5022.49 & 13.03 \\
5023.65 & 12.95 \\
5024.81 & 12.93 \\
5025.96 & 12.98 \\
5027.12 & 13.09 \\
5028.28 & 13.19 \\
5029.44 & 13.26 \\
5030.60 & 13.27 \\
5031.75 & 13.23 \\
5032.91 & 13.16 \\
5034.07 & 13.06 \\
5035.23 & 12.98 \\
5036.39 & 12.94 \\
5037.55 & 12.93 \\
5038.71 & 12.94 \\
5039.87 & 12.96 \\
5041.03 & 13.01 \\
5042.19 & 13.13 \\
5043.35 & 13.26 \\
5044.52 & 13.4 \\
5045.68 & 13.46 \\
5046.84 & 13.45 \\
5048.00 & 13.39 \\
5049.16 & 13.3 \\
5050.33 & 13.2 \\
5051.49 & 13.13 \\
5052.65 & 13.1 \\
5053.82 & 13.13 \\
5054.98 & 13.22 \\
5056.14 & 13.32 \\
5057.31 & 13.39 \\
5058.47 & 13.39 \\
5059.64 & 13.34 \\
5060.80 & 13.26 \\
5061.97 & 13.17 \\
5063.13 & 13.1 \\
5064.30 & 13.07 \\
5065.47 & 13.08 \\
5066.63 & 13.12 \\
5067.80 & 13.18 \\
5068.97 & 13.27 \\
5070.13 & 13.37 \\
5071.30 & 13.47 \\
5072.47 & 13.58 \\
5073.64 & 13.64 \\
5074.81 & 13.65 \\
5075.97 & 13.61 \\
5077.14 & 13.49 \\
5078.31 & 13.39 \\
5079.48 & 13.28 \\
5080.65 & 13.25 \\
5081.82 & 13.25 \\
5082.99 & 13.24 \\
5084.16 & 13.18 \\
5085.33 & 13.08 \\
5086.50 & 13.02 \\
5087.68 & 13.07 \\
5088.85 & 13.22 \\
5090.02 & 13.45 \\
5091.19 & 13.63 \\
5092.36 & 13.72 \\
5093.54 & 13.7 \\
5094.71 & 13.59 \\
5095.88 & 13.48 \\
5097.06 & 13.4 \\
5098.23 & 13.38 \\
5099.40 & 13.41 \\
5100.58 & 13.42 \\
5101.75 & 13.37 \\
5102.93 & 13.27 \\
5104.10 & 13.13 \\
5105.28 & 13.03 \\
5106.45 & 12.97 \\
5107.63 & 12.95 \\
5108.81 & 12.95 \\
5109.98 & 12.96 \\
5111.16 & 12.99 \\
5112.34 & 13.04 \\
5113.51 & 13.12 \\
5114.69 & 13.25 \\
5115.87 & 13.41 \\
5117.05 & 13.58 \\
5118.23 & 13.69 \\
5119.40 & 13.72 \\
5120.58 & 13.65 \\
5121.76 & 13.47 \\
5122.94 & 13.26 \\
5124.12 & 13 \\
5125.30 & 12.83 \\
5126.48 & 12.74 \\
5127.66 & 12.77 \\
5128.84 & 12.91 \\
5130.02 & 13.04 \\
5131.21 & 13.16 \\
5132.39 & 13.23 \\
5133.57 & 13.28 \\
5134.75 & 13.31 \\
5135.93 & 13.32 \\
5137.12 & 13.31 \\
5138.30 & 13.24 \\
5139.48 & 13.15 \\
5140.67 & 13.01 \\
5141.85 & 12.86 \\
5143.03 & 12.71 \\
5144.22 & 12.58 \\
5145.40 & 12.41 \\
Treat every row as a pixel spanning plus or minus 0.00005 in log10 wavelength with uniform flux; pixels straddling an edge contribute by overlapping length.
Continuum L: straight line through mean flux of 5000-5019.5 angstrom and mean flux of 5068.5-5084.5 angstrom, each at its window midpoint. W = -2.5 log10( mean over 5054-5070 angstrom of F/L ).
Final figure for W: 0.14 mag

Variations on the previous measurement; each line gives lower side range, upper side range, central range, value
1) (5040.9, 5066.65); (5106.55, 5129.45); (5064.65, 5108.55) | -0.01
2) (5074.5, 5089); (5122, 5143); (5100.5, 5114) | 0.01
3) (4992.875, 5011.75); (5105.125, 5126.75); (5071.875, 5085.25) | 0.19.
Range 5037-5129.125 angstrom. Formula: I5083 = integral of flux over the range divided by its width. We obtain 13.3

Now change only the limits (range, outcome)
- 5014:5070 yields 13.1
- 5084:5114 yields 13.3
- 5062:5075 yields 13.3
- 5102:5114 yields 13.1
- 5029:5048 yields 13.2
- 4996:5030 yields 17.8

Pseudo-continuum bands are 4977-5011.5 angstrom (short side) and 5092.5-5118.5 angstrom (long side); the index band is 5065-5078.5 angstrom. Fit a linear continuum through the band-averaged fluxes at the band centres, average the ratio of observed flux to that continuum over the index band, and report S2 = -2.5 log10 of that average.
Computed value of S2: 0.10 mag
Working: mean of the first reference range 17.9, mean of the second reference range 13.3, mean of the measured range 13.4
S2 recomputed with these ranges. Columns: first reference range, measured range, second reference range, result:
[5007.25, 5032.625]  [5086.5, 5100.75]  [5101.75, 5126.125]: 0.026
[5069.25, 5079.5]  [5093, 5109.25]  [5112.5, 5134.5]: 0.005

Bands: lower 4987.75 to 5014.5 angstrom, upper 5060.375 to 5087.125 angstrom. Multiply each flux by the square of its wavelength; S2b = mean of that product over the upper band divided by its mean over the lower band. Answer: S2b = 0.71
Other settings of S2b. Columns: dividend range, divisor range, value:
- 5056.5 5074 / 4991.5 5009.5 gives 0.65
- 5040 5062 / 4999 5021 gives 0.67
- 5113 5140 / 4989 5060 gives 0.89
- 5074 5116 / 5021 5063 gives 1.03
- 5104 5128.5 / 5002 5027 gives 0.72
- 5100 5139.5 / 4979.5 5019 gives 0.80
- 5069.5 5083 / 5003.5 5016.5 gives 0.58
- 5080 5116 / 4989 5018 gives 0.73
